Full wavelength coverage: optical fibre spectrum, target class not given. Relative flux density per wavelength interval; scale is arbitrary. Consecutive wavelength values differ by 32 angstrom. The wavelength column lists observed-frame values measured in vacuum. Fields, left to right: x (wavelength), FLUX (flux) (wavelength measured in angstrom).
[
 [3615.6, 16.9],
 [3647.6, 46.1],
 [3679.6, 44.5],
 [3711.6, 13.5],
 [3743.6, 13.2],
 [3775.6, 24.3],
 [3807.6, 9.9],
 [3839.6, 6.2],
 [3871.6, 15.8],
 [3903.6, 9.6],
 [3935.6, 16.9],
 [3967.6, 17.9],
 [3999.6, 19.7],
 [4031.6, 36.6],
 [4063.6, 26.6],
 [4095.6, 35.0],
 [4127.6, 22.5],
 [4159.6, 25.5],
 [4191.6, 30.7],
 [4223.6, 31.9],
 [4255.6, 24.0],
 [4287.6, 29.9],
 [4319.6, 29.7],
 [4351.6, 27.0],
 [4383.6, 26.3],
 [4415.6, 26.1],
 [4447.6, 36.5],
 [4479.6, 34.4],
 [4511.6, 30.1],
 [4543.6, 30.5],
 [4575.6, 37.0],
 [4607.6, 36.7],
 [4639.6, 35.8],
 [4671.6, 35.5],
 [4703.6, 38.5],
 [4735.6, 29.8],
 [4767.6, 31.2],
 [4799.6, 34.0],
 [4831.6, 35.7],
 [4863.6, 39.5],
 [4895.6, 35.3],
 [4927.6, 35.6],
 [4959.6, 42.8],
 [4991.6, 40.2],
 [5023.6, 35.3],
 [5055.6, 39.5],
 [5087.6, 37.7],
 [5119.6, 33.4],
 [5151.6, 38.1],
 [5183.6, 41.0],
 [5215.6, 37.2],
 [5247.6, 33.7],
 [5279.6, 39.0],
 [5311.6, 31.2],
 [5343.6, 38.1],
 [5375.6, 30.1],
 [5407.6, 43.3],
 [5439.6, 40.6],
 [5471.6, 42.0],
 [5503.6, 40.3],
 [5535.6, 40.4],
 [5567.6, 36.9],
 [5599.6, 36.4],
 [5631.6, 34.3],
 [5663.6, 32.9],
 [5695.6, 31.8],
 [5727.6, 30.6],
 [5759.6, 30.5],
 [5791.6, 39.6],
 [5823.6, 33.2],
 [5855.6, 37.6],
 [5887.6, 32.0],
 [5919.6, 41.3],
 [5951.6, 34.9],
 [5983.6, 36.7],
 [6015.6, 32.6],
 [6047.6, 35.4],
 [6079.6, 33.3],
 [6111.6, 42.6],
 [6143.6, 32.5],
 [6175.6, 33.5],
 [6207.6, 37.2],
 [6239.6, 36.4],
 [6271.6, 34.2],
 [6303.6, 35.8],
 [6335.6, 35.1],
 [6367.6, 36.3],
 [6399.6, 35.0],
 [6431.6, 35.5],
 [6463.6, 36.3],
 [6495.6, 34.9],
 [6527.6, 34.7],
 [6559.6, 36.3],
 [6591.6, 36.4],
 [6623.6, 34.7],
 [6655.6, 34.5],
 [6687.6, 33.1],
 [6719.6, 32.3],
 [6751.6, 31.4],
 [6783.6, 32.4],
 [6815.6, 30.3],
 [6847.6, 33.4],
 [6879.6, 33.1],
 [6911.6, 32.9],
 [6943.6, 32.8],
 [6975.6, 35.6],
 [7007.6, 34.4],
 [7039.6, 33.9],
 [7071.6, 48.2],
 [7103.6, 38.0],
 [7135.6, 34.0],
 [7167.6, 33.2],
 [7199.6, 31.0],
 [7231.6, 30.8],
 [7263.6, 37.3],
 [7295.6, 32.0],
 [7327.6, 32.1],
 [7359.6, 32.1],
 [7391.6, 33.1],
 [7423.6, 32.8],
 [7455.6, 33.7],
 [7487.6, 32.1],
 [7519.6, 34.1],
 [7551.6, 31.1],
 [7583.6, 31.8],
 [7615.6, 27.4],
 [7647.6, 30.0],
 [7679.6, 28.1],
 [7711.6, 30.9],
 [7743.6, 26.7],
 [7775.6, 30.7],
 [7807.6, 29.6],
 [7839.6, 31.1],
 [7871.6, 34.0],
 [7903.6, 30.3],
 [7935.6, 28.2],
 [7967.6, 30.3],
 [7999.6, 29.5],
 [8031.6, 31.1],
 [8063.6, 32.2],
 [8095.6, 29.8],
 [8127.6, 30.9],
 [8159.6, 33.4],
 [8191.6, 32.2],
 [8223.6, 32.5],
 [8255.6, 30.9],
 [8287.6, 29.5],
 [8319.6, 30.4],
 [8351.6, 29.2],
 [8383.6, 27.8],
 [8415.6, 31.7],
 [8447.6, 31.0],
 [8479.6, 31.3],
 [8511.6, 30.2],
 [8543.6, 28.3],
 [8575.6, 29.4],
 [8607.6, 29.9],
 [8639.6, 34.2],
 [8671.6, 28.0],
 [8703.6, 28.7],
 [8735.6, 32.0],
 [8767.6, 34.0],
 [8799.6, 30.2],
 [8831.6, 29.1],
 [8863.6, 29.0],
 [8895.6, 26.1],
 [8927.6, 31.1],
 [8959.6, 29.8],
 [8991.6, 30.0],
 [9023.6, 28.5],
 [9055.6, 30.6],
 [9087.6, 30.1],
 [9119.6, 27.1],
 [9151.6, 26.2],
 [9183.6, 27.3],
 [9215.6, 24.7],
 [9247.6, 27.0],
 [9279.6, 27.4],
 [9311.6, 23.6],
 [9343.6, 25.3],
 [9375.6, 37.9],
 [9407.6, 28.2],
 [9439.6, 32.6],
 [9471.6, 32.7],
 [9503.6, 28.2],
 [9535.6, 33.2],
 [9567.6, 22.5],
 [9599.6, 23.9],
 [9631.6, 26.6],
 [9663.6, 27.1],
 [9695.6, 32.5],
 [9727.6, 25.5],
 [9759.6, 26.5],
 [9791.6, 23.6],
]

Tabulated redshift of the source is 0.079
